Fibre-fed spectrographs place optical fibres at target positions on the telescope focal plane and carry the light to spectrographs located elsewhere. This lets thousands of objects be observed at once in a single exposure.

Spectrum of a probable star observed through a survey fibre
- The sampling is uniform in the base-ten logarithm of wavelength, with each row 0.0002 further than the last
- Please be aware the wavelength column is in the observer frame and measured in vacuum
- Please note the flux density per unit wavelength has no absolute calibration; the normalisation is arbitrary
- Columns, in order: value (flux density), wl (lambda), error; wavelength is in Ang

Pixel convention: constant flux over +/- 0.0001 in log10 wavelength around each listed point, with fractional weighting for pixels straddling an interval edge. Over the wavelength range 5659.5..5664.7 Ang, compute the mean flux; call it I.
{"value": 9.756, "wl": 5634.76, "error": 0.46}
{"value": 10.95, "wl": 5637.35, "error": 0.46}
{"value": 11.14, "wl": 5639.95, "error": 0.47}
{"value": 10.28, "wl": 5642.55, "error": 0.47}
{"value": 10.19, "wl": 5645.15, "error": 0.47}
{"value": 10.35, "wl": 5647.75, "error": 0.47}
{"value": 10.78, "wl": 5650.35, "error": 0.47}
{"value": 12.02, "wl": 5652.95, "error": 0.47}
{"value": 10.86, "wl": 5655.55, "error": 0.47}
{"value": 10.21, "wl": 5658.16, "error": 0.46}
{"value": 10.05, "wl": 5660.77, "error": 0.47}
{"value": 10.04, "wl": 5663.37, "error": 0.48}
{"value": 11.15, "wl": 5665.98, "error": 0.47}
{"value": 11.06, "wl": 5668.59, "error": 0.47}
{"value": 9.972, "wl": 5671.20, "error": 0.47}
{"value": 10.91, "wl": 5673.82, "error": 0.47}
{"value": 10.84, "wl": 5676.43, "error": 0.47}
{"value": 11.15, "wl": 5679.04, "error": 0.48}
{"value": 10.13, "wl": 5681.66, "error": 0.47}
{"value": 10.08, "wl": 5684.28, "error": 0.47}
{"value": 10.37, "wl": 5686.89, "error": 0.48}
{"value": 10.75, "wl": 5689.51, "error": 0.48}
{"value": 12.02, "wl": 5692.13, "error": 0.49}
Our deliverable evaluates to 10.1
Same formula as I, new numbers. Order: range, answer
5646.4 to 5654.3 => 11.1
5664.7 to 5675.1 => 10.8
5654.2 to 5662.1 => 10.4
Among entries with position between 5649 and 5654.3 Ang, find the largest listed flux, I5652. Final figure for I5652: 12.02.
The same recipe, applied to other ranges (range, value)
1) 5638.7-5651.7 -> 11.14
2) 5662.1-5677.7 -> 11.15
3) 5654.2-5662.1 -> 10.86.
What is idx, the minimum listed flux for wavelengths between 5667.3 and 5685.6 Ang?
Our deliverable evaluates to 9.972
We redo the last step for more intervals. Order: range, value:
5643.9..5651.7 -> 10.19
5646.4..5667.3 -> 10.04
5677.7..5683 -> 10.13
